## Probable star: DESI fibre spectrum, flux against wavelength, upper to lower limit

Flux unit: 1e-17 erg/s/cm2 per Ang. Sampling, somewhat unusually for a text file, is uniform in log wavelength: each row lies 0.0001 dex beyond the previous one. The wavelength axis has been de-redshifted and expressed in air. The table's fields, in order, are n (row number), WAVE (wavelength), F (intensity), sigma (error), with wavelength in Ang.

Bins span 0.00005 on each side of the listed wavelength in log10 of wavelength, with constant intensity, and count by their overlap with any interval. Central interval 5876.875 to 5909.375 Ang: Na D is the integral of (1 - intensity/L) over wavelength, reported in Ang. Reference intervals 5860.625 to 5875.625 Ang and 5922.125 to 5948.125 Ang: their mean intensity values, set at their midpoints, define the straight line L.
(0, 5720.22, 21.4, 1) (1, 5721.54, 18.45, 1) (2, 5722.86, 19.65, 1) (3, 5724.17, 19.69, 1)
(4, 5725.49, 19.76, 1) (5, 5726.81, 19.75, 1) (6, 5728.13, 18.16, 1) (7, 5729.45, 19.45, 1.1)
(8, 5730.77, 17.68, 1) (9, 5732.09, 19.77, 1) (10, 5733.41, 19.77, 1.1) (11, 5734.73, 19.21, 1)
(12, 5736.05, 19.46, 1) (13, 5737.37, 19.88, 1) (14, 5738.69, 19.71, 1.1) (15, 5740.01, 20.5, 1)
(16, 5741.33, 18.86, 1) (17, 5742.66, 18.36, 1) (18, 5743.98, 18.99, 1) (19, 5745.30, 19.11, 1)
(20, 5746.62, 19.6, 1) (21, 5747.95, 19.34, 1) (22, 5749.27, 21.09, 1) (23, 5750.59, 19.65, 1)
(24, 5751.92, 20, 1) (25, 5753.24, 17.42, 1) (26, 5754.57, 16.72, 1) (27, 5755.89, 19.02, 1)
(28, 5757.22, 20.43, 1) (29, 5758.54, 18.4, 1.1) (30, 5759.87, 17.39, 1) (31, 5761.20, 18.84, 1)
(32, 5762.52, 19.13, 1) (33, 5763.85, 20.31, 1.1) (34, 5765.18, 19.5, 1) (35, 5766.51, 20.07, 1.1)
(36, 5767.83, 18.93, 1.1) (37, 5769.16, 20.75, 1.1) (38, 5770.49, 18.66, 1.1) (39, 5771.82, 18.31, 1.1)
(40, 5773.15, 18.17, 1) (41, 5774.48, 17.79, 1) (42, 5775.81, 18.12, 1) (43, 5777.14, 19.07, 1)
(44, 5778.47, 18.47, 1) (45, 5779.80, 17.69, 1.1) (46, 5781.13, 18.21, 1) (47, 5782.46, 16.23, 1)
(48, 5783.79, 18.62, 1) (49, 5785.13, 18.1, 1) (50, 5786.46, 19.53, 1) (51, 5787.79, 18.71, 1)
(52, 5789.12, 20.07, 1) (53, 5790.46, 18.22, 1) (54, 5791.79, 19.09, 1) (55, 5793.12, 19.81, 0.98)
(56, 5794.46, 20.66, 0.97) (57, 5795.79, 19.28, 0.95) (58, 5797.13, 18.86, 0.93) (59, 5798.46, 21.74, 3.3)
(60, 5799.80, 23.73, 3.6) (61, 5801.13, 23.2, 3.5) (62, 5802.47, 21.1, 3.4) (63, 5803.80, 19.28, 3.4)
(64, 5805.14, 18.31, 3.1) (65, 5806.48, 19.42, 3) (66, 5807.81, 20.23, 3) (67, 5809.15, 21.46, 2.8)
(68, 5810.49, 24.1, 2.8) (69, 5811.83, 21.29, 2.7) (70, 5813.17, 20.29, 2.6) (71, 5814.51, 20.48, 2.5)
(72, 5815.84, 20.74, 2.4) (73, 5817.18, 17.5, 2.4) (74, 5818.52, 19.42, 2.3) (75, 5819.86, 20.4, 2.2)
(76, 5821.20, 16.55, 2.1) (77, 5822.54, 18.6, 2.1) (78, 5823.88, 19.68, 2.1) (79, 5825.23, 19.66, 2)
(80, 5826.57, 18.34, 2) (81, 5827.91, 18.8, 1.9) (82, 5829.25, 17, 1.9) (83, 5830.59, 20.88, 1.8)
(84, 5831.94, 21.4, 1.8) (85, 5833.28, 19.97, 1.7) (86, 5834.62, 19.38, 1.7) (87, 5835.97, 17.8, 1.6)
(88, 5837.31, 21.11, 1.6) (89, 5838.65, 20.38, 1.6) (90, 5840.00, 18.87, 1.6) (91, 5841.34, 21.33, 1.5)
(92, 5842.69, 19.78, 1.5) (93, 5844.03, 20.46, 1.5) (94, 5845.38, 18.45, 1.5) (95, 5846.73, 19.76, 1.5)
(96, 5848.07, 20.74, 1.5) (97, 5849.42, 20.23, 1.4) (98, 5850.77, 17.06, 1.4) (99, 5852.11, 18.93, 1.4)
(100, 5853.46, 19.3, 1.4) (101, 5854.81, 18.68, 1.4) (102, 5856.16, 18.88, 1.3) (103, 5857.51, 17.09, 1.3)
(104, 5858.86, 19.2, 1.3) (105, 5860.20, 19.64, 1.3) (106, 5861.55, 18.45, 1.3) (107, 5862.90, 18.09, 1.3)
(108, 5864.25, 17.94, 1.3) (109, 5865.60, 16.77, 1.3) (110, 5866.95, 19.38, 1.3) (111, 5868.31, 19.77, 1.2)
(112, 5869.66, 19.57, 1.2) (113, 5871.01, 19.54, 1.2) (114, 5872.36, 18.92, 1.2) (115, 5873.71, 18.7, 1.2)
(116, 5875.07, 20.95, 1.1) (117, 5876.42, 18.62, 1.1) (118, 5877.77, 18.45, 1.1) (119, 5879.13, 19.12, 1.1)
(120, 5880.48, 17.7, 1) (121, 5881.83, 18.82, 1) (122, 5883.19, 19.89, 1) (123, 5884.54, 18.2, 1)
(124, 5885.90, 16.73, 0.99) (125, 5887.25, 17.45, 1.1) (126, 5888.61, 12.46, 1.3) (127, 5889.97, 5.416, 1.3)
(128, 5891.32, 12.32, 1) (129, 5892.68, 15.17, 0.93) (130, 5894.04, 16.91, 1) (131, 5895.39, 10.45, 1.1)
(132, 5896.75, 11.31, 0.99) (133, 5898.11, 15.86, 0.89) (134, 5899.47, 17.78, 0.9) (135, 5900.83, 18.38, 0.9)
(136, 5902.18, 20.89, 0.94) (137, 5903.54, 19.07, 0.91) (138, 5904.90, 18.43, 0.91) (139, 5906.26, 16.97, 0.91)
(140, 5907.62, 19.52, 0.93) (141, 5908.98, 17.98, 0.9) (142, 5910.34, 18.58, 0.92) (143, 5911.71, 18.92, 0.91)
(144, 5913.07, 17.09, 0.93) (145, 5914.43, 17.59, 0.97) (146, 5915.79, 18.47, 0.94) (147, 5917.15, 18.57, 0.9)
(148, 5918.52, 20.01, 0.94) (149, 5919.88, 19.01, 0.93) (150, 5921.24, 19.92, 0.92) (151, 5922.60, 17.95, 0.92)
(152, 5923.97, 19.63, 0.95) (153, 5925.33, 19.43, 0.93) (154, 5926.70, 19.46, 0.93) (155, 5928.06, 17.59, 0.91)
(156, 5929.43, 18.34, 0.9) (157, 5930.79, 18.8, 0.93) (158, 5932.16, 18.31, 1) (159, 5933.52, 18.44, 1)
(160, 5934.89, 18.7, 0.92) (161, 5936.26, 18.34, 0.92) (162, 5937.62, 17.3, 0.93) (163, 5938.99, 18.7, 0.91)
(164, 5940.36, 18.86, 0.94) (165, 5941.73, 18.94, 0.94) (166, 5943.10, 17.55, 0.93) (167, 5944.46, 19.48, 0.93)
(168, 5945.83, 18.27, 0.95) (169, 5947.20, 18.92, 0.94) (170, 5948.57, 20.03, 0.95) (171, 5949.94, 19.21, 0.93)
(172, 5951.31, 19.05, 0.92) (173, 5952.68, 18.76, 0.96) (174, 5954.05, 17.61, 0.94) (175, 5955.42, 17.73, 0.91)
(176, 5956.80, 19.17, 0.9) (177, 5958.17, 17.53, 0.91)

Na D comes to 4.0 Ang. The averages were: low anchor 18.9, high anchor 18.6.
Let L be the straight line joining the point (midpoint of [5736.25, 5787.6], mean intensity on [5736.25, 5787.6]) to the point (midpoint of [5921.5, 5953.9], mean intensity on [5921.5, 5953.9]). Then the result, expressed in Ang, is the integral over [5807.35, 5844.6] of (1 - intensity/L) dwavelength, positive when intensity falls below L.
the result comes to -2.0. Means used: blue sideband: 18.9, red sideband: 18.7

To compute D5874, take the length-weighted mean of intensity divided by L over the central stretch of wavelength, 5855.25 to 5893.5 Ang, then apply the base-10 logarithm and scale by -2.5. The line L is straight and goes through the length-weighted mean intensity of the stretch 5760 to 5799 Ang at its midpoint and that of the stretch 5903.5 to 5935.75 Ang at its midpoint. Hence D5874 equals 0.07 mag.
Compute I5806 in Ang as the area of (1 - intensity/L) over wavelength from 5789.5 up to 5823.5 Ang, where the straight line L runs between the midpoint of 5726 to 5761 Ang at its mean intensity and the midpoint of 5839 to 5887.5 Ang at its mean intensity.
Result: -2.0 Ang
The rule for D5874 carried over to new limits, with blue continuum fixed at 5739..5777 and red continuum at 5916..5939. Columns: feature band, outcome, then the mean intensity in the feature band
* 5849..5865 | 0.02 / 18.6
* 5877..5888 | 0.03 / 18.3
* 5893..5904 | 0.16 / 16.2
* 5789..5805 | -0.08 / 20.4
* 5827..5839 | -0.04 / 19.6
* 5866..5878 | -0.03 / 19.3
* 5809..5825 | -0.06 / 20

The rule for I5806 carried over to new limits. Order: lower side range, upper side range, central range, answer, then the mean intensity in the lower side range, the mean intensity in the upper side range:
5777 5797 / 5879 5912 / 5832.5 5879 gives -5.0 Ang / 18.8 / 16.5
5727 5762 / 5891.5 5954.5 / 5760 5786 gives 0.4 Ang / 19.1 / 18.1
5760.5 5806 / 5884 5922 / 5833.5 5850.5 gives -1.6 Ang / 19.3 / 16.8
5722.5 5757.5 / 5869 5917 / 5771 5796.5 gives 0.1 Ang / 19.3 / 17.2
